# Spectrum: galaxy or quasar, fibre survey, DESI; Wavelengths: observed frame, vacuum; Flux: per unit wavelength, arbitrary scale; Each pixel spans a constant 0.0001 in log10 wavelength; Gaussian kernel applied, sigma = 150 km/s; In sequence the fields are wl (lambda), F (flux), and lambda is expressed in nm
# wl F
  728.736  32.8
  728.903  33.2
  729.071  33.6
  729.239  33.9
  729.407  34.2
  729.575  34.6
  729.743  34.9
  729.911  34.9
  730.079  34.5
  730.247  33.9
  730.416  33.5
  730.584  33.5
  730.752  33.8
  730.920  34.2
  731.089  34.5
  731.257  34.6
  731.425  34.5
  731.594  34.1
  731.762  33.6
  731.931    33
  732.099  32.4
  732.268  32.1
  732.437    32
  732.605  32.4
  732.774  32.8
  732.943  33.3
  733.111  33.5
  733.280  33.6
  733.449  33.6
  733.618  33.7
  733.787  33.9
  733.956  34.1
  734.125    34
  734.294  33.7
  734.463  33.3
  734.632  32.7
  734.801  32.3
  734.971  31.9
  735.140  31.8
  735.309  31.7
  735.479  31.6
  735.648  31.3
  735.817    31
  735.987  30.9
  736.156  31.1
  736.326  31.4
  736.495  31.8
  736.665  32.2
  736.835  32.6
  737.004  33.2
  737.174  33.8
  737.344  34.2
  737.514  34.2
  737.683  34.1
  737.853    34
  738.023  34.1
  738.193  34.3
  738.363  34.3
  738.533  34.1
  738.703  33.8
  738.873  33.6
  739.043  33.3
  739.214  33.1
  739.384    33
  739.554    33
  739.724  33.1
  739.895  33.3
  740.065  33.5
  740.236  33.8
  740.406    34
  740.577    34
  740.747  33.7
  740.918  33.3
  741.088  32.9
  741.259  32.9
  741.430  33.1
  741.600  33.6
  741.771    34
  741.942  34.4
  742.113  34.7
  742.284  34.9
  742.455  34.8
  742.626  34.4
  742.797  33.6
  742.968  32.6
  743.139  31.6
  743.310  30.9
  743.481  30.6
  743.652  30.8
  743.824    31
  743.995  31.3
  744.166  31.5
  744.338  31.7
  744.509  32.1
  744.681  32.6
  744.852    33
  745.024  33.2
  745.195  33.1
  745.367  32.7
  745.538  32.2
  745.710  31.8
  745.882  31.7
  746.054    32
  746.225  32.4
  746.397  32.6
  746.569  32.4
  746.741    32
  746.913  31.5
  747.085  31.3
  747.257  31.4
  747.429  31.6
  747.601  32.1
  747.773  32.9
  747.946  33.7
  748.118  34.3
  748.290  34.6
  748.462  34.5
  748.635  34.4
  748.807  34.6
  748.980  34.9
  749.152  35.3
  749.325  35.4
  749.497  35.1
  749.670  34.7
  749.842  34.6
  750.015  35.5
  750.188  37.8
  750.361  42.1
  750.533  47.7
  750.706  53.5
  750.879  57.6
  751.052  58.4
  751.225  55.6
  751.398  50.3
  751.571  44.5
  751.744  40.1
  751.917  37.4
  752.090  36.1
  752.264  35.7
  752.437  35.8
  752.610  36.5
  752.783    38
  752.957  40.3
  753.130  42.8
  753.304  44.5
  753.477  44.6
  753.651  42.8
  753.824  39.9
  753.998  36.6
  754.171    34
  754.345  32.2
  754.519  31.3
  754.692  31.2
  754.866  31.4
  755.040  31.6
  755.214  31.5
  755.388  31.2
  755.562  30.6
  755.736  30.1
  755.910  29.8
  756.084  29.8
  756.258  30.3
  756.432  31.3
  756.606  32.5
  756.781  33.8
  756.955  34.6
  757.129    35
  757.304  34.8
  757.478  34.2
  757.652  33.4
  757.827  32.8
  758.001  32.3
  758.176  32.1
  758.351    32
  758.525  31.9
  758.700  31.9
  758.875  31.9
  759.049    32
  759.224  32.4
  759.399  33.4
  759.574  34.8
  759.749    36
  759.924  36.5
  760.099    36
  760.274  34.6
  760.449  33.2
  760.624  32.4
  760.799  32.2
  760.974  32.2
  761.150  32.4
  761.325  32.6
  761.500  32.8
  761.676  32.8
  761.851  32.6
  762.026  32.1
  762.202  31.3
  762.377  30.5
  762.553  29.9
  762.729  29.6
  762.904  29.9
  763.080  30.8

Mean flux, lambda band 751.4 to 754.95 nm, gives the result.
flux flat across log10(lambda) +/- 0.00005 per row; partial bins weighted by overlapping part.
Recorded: 38.1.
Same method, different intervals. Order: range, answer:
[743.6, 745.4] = 32.1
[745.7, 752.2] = 37.7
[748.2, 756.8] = 37.7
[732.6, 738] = 32.8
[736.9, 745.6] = 33.2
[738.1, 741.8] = 33.5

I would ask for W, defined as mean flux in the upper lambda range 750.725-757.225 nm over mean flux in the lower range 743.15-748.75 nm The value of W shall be 1.17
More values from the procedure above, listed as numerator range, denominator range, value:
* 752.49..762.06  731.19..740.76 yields 1.03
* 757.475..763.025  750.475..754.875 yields 0.78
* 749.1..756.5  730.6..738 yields 1.16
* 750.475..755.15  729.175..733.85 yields 1.22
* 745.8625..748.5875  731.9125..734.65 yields 0.98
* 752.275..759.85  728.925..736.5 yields 1.03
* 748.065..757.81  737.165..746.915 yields 1.13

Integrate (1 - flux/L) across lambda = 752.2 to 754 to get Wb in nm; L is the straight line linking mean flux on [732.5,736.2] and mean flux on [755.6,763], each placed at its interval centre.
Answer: -0.41 nm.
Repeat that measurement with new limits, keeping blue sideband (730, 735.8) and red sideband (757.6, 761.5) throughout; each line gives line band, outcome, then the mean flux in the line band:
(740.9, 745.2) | 0.05 nm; 32.8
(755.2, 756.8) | 0.11 nm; 30.9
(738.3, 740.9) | -0.03 nm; 33.6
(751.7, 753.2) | -0.22 nm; 38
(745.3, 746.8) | 0.04 nm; 32.2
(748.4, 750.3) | -0.12 nm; 35.2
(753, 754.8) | -0.26 nm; 38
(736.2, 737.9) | 0.00 nm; 33.1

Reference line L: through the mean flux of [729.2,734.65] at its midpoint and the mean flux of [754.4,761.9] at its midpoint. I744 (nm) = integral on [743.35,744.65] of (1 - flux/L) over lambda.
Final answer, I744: 0.07 nm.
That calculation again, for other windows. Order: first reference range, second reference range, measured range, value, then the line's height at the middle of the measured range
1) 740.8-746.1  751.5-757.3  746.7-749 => 0.04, 33.8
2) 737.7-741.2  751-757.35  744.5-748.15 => 0.28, 35.1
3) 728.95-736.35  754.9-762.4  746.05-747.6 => 0.05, 32.9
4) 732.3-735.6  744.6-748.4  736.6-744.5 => -0.13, 32.7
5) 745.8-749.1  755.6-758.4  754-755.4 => 0.02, 32.5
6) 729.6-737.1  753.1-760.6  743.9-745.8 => 0.07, 33.4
